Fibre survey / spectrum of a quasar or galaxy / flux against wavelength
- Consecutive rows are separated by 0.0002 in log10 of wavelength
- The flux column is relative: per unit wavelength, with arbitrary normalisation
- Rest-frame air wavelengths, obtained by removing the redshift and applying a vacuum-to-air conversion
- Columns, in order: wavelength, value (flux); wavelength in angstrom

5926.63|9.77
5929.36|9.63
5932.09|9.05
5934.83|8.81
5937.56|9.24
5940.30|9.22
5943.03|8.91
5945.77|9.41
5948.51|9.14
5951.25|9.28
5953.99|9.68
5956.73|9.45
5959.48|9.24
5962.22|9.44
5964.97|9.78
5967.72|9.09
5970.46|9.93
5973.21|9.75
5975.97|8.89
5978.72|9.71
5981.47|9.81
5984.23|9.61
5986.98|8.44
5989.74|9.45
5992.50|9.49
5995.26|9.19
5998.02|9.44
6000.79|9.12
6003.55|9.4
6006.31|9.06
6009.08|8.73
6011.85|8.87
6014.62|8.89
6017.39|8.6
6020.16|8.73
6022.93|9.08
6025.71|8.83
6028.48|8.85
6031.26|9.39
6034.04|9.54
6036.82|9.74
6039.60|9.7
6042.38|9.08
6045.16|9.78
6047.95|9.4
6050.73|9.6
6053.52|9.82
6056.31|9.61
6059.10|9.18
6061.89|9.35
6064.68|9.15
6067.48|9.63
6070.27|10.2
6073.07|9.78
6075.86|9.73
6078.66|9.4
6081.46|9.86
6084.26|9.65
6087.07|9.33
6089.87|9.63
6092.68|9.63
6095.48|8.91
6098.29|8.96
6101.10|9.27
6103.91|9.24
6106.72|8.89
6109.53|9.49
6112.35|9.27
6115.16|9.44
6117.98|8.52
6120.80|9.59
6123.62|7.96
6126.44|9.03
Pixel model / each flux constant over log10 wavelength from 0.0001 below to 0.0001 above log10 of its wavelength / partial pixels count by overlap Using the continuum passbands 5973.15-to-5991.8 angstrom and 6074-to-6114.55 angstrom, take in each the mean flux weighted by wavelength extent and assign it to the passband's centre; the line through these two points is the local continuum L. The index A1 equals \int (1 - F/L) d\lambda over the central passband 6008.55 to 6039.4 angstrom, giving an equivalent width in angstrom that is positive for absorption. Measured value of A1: 1.02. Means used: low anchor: 9.36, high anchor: 9.38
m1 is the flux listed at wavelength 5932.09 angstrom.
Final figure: 9.05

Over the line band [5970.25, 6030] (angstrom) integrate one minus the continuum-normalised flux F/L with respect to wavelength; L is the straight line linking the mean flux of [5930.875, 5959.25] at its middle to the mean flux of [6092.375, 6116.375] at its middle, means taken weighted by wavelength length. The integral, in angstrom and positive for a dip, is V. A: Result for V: 0.4 angstrom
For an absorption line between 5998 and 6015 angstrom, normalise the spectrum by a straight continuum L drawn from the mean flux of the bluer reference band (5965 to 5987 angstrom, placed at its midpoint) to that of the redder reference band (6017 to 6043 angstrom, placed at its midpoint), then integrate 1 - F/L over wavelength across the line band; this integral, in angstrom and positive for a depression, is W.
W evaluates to 0.5 angstrom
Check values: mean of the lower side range 9.49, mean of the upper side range 9.18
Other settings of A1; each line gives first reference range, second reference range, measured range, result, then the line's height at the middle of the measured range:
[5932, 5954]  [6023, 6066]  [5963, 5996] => -0.66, 9.25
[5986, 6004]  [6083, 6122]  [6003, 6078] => -0.66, 9.24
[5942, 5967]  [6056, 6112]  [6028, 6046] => -0.09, 9.41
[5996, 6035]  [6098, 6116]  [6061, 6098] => -1.49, 9.17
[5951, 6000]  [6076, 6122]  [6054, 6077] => -0.58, 9.35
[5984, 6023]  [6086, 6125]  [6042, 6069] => -1.10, 9.11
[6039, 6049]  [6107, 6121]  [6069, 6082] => -0.60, 9.35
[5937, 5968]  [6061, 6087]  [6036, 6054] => -0.03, 9.56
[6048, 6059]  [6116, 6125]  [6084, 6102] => -0.47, 9.08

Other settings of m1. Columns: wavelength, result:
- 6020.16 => 8.73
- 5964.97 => 9.78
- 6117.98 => 8.52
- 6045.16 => 9.78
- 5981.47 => 9.81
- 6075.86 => 9.73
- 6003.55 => 9.4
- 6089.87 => 9.63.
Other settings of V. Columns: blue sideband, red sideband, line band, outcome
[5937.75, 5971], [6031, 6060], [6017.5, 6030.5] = 0.9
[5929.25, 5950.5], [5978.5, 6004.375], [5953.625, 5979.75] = -0.7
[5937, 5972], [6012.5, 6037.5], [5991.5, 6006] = -0.2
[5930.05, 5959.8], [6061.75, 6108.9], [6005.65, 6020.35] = 0.8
